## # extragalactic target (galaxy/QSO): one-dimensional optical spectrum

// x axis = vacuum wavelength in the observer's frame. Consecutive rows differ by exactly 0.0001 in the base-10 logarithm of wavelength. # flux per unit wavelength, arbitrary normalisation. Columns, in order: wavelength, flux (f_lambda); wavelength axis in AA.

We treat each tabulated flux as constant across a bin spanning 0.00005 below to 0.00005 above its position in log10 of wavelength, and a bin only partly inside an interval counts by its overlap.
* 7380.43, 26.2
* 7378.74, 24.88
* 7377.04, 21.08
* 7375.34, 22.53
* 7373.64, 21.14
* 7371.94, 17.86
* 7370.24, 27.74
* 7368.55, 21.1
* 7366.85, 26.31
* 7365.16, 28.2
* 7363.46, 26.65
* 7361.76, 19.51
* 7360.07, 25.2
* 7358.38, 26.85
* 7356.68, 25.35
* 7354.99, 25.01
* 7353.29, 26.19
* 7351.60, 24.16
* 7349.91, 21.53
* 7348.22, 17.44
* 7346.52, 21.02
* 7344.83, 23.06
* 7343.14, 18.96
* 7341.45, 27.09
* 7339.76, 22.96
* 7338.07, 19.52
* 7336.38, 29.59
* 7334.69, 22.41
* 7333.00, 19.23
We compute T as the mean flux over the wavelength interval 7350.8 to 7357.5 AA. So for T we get 25.2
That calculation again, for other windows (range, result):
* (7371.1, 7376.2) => 20.5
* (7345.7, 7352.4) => 21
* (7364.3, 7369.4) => 25.2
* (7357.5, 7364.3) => 24.5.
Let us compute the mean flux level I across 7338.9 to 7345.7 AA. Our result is 23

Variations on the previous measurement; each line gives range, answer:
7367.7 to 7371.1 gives 24.4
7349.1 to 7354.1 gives 24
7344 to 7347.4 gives 22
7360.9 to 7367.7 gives 25.2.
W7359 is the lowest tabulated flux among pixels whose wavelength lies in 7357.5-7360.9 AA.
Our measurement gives 25.2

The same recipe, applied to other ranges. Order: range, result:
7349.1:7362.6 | 19.51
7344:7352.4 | 17.44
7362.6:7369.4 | 21.1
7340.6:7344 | 18.96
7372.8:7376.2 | 21.14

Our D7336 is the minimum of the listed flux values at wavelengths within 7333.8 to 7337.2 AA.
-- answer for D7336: 22.41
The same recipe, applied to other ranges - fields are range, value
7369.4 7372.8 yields 17.86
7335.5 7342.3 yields 19.52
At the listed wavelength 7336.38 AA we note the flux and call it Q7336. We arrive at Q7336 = 29.59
